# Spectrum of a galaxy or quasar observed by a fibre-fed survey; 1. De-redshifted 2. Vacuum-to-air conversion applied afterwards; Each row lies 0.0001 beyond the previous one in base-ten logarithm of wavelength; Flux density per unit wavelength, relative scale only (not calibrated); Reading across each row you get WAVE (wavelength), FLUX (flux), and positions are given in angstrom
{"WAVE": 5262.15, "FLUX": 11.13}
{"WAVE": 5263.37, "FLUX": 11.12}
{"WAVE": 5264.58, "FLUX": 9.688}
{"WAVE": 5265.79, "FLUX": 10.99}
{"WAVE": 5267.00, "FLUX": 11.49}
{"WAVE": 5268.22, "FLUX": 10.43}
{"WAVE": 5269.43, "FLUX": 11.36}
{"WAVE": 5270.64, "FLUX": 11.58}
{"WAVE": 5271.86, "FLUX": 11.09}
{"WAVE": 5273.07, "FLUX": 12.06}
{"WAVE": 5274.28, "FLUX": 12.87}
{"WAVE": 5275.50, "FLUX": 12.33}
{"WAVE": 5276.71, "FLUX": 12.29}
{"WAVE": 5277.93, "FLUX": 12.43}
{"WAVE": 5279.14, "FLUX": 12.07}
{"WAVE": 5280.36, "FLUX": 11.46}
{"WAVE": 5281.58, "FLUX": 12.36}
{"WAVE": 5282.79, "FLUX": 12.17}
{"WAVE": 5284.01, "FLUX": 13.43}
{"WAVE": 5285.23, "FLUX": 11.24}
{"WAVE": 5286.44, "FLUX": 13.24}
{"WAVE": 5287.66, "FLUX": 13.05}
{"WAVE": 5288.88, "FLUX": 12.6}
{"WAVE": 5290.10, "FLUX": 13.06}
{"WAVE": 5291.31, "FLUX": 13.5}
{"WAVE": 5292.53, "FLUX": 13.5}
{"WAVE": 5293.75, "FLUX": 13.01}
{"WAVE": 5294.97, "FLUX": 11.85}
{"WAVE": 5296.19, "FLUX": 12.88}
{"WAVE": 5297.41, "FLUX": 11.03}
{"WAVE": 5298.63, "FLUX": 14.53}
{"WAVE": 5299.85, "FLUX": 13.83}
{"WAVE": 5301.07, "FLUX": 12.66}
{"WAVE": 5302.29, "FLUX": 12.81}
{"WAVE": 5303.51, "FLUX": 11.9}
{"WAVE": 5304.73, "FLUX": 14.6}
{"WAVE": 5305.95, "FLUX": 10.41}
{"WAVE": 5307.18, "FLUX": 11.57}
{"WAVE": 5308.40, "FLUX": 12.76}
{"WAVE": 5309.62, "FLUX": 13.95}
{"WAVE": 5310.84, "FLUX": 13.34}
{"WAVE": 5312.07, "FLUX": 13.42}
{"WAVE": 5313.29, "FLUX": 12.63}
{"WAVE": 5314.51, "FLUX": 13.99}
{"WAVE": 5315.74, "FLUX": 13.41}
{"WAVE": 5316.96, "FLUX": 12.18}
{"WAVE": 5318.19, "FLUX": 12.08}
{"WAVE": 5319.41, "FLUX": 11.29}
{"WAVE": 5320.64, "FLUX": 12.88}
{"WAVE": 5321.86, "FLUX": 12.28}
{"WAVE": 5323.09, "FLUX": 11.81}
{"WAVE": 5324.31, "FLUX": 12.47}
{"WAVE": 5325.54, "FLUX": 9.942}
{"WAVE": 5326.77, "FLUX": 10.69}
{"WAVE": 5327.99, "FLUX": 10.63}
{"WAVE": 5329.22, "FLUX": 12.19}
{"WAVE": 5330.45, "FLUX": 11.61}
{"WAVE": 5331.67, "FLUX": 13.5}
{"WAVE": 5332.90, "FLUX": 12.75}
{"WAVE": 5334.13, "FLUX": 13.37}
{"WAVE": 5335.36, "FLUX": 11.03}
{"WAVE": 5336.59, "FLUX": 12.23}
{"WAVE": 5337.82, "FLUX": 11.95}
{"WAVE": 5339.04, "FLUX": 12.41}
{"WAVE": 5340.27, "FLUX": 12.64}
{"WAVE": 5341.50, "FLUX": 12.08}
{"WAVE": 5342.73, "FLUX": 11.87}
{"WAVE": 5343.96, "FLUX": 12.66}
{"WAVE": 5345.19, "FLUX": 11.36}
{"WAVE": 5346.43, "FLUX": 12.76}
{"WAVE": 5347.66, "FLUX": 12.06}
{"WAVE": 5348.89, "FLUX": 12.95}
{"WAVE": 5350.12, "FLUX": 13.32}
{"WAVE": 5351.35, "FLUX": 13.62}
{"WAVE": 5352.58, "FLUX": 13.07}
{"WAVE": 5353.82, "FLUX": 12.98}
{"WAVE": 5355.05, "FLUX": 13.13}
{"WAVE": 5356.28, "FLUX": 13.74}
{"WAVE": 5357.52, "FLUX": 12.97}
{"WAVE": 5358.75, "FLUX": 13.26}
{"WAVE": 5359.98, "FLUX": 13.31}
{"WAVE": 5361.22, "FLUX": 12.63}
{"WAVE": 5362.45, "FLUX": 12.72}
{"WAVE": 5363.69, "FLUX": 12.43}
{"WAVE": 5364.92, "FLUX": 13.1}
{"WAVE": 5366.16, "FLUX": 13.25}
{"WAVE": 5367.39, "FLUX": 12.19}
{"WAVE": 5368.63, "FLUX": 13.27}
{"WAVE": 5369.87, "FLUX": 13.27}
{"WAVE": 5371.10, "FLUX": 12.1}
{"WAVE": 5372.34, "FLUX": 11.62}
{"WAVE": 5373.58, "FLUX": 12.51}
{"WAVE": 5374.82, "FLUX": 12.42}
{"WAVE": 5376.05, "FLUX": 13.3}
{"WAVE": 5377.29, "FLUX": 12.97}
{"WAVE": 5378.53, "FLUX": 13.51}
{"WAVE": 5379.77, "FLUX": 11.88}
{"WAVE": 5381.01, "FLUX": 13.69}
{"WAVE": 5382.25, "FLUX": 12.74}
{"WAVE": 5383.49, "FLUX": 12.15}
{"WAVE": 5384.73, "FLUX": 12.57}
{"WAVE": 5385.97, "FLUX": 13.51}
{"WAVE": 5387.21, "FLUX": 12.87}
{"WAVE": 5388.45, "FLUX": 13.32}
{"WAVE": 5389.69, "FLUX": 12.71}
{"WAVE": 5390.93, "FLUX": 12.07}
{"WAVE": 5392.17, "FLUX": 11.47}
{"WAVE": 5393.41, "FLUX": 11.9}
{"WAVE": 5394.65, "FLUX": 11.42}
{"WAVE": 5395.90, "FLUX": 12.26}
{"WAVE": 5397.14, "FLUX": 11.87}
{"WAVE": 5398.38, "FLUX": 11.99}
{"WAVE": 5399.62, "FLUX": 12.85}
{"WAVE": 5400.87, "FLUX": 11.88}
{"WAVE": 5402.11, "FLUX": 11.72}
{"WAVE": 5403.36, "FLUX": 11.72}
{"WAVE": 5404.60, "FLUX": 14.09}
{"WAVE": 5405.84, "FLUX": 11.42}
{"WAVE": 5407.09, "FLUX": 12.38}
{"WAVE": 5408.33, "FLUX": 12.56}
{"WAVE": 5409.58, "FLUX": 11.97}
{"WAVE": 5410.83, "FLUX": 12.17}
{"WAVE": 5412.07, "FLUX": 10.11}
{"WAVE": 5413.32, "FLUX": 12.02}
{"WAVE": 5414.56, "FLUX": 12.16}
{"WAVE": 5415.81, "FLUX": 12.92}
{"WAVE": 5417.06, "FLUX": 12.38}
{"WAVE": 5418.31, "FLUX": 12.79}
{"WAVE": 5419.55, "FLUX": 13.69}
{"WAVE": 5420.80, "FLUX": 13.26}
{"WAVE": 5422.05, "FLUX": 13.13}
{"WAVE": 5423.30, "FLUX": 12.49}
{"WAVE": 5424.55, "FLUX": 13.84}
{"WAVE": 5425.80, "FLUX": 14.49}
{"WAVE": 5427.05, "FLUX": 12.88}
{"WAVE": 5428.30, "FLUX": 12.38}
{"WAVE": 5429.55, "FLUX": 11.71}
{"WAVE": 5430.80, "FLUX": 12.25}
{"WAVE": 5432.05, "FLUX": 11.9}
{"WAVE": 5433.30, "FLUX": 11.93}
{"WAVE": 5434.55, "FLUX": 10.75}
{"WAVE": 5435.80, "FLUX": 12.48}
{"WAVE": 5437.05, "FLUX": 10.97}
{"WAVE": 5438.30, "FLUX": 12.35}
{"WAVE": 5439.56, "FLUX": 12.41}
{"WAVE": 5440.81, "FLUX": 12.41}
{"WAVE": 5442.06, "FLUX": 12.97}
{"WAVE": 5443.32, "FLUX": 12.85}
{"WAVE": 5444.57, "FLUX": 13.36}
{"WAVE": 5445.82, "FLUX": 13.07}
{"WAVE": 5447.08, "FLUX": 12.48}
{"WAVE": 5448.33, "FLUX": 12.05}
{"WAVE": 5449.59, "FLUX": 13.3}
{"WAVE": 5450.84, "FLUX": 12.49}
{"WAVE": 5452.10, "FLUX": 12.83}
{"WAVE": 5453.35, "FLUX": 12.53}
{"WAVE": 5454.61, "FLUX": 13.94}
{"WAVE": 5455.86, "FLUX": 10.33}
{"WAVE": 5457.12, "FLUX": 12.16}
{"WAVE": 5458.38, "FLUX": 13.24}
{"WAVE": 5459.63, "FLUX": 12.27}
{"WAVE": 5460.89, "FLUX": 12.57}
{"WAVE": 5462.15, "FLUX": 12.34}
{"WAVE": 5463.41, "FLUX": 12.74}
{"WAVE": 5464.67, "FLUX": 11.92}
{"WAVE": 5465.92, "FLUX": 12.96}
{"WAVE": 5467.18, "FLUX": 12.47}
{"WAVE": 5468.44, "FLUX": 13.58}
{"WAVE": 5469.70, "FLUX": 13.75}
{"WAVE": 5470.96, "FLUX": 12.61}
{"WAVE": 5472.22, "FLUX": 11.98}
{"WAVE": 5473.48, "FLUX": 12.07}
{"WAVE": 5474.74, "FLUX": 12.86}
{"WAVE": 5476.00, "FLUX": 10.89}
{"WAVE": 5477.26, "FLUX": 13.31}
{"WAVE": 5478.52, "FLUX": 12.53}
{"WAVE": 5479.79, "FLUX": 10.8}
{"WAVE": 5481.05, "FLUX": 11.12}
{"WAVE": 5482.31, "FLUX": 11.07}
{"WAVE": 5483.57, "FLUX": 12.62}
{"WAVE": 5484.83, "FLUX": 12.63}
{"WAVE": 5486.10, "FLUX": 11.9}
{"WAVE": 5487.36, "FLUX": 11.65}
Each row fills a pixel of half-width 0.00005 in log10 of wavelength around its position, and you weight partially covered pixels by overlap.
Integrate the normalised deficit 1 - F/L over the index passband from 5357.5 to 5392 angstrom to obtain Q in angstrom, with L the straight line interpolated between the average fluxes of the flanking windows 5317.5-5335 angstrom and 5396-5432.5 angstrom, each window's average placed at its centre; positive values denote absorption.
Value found -1.6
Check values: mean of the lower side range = 11.9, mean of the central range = 12.8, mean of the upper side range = 12.4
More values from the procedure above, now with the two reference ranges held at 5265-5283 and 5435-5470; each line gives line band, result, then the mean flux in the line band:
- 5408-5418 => 0.3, 12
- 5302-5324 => -1.2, 12.6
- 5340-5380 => -2.0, 12.8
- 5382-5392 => -0.3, 12.7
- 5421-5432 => -0.3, 12.9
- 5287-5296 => -0.8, 12.9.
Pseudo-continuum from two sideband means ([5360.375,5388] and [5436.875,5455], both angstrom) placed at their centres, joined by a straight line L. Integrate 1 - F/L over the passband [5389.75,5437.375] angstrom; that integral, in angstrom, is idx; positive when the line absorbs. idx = 1.6 angstrom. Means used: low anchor 12.8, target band 12.3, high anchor 12.7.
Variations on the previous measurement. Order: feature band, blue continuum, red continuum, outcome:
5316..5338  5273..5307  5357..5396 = 1.2 angstrom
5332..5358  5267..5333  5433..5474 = -0.4 angstrom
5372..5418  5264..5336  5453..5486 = -0.1 angstrom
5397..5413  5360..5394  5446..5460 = 0.7 angstrom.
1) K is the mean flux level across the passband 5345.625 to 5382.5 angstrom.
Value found 12.9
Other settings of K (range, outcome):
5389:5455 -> 12.4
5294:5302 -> 12.8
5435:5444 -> 12.3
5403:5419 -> 12.2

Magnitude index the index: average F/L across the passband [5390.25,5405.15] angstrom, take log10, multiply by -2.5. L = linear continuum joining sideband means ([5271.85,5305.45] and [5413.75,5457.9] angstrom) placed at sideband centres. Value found 0.04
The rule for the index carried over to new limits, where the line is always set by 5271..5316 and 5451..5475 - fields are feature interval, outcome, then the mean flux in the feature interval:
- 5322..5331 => 0.12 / 11.4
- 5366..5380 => -0.01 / 12.7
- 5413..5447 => 0.00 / 12.6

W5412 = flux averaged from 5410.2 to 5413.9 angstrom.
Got 11.4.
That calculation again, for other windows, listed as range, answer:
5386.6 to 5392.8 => 12.5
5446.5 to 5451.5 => 12.6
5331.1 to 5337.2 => 12.6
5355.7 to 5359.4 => 13.3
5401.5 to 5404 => 11.7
